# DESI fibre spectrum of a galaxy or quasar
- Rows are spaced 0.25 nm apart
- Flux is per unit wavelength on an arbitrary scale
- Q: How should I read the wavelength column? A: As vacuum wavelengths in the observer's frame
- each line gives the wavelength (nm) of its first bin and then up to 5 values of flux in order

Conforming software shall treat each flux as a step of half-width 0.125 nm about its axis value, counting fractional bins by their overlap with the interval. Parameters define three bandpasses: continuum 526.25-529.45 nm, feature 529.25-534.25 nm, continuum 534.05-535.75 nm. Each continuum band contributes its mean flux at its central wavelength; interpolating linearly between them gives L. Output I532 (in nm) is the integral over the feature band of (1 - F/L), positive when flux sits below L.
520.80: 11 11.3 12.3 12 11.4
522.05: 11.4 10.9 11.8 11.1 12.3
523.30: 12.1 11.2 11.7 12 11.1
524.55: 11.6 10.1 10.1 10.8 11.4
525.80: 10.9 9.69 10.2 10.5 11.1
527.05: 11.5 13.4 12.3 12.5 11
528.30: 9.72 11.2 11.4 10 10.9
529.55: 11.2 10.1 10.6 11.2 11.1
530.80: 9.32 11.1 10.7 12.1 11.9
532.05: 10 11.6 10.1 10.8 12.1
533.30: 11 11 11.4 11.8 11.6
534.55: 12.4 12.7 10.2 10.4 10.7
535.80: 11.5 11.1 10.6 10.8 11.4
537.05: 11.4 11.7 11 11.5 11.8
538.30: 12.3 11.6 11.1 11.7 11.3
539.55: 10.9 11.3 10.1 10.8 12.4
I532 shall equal 0.13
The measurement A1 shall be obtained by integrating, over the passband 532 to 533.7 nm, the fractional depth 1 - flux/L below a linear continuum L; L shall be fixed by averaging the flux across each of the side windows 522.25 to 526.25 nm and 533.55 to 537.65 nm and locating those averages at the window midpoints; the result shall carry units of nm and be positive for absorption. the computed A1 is 0.04 nm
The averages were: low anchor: 11.2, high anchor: 11.3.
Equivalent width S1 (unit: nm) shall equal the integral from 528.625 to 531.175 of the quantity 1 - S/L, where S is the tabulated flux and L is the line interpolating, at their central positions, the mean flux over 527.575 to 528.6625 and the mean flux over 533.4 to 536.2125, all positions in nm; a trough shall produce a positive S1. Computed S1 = 0.123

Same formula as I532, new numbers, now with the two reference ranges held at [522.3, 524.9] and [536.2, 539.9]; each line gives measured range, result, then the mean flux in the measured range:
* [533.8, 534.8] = -0.05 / 12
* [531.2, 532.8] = 0.05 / 11.1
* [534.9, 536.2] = 0.07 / 10.8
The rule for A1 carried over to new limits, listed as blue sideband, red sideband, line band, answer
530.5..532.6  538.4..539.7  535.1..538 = 0.03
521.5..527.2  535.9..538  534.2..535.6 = -0.02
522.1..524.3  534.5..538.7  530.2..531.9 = 0.06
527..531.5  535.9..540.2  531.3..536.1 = -0.04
